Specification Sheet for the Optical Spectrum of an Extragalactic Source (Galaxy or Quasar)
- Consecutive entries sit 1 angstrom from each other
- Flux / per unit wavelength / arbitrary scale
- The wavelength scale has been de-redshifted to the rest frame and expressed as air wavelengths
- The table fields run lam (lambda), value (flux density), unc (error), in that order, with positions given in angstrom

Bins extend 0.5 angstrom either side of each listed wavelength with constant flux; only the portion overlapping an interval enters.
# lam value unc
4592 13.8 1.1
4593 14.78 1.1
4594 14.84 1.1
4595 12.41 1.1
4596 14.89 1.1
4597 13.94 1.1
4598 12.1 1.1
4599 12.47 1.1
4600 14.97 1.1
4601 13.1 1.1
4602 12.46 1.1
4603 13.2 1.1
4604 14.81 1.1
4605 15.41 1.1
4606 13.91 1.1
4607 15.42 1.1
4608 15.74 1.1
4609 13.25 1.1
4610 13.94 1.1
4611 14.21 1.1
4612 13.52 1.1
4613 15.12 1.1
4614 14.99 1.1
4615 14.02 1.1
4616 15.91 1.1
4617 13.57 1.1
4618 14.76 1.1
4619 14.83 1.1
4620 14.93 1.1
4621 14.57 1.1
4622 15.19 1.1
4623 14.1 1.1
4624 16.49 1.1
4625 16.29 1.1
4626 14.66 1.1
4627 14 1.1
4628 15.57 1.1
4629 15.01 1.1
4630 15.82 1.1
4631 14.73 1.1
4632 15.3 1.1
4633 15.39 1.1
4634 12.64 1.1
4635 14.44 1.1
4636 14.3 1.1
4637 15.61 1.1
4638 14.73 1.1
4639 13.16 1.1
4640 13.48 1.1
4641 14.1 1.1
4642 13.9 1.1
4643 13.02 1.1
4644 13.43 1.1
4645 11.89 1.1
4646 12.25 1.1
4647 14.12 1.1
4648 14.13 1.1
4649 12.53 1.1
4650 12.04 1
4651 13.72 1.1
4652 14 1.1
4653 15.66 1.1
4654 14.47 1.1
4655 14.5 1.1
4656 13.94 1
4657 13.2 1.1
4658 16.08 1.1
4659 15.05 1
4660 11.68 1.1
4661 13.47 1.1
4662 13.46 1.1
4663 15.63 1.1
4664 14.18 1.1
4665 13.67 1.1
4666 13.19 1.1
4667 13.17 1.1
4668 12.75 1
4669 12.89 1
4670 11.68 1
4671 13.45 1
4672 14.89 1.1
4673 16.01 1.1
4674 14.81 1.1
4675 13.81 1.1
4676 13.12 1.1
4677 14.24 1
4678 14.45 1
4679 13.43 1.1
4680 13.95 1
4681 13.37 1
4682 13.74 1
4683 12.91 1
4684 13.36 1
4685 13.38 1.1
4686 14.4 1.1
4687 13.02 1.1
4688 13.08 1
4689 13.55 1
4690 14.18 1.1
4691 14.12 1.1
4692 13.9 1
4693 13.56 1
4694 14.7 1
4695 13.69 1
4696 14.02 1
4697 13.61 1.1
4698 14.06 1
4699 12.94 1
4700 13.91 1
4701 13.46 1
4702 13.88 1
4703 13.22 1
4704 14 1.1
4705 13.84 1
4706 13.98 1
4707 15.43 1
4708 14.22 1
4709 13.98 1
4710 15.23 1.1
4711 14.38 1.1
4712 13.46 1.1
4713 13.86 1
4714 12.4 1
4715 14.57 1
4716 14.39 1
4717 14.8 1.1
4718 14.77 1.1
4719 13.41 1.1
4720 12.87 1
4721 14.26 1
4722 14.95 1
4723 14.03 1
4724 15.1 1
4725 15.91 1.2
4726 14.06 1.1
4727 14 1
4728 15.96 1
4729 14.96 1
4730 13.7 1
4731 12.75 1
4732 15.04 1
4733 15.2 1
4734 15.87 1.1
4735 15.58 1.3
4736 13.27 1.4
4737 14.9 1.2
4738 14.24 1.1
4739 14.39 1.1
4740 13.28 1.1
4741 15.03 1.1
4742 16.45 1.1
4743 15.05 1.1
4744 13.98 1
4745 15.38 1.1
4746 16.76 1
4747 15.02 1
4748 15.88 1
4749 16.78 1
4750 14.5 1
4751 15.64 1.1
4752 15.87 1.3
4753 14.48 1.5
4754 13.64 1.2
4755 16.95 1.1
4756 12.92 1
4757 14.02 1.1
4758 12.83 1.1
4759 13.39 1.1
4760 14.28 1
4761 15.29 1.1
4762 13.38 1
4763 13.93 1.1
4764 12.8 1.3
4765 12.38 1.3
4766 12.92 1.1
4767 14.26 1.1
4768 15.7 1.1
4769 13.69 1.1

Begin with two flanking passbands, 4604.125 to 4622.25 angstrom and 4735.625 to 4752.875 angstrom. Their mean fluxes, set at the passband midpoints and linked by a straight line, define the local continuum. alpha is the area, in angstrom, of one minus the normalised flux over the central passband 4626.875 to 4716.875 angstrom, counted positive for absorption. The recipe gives 5.5 angstrom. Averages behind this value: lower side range 14.6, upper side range 15.1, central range 13.9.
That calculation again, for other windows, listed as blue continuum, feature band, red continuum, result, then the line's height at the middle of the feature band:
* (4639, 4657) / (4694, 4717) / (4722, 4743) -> 0.6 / 14.3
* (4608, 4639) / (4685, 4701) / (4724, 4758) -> 1.1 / 14.8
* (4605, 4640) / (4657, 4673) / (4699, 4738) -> 0.9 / 14.5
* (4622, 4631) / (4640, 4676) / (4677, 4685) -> 1.4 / 14.3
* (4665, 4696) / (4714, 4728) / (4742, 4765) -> -0.1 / 14.2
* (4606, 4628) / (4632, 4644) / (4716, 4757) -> 0.5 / 14.7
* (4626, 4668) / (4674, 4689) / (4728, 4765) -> 0.6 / 14.2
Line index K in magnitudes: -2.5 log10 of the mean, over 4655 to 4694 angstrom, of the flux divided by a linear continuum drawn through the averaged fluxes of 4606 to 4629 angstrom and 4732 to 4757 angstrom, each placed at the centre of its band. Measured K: 0.08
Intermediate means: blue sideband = 14.8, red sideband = 15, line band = 13.8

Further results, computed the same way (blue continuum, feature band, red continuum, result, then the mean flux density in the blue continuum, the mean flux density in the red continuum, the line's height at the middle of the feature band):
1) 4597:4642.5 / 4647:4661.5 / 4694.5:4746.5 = 0.04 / 14.4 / 14.4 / 14.4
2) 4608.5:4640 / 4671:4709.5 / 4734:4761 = 0.06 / 14.7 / 14.8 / 14.7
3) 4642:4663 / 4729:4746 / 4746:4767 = -0.03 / 13.7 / 14.4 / 14.3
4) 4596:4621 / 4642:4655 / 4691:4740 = 0.06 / 14.2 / 14.2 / 14.2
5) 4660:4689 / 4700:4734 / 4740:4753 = 0.03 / 13.7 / 15.4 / 14.7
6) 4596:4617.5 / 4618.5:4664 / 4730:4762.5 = 0.00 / 14.1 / 14.7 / 14.3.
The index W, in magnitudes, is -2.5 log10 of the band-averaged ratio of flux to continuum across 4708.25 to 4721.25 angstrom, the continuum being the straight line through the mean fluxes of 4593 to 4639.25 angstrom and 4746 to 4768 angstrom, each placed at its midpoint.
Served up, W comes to 0.03 mag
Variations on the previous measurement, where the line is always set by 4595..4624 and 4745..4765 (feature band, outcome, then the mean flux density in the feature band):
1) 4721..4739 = -0.008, 14.7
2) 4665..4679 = 0.054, 13.7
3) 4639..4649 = 0.081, 13.3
